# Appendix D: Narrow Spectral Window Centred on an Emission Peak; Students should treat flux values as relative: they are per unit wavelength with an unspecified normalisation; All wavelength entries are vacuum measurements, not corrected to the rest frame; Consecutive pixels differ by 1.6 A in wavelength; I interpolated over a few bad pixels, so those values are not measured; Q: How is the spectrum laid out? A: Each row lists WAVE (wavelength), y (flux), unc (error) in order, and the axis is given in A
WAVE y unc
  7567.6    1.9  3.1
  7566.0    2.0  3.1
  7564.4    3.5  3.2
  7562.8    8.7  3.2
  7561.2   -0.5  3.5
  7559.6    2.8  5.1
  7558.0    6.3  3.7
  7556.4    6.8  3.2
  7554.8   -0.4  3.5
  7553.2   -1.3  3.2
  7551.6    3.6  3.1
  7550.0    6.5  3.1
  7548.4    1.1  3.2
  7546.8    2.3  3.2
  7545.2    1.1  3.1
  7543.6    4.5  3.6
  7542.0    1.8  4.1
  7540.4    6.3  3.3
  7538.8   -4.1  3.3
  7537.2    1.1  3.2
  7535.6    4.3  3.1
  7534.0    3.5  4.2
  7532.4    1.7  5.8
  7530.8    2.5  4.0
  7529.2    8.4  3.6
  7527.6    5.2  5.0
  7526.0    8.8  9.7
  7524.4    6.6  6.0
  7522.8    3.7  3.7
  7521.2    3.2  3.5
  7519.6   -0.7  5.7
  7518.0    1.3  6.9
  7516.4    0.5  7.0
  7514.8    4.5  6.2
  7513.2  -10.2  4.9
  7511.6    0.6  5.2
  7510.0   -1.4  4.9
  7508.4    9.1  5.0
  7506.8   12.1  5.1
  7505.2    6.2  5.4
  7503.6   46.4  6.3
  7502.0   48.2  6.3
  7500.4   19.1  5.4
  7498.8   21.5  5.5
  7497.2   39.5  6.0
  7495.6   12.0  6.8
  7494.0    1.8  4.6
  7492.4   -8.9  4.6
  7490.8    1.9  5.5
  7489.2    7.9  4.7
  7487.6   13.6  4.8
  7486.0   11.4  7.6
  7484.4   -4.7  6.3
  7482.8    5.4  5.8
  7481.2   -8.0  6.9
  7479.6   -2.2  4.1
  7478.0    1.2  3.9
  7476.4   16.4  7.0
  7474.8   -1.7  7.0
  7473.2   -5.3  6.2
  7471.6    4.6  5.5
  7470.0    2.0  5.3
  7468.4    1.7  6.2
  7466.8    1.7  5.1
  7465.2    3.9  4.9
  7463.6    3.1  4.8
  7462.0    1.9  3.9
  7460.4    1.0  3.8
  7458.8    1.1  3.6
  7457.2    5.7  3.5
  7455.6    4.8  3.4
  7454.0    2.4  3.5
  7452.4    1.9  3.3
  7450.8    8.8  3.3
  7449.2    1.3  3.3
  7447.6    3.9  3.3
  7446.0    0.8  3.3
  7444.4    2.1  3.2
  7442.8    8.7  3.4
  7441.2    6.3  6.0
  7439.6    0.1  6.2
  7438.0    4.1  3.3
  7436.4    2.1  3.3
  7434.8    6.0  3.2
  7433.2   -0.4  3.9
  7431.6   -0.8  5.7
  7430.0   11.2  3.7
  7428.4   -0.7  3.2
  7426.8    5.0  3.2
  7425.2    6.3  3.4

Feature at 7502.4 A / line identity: [O II]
